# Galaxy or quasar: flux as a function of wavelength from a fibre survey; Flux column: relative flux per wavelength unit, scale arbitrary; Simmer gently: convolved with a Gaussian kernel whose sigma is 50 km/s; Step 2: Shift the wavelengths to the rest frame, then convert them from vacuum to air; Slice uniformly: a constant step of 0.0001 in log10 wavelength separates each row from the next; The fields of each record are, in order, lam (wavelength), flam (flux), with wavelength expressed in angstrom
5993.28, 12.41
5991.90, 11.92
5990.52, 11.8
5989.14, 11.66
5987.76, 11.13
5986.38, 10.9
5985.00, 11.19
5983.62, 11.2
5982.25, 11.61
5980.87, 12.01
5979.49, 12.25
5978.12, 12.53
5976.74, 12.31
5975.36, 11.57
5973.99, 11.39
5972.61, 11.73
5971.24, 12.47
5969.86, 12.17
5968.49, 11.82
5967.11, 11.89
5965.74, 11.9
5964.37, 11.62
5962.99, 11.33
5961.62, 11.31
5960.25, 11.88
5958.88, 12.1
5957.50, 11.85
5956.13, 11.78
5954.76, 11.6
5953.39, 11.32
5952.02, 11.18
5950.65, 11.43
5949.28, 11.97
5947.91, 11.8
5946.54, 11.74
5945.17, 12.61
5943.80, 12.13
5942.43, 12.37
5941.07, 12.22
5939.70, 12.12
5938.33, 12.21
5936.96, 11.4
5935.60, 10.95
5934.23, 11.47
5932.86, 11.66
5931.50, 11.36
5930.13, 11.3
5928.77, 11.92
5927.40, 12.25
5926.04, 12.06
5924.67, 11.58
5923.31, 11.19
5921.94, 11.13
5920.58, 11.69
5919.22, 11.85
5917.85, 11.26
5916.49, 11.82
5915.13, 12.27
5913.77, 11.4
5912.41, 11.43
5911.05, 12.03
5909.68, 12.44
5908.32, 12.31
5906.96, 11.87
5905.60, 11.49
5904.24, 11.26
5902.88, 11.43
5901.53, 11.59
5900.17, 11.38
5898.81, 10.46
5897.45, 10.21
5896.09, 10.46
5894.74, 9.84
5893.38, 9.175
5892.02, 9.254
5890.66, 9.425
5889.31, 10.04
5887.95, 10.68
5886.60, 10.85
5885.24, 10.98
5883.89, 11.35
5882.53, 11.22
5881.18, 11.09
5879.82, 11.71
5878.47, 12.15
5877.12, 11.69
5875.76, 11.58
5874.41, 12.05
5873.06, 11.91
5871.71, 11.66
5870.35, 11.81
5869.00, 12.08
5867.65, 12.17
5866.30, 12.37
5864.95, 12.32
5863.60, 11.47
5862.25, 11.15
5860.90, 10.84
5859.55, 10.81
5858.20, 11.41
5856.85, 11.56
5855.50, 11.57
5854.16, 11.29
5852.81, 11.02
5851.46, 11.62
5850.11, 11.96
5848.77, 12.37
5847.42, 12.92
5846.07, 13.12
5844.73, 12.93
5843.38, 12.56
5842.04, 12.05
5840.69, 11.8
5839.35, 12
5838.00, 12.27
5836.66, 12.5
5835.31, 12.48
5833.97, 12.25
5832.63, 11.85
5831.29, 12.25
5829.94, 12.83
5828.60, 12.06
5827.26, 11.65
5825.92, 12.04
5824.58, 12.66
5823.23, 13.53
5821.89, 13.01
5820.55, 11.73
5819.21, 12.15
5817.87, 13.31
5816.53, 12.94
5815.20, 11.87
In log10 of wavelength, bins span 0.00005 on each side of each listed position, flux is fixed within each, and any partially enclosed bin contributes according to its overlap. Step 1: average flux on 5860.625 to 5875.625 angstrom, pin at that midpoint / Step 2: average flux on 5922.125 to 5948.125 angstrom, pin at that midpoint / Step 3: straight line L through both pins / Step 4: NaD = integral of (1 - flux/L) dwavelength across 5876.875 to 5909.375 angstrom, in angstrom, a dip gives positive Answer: 2.45 angstrom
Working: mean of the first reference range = 11.8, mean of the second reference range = 11.8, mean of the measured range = 10.9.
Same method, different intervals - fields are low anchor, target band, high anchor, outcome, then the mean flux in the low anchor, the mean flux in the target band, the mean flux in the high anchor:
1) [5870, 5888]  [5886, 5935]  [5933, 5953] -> 1.85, 11.5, 11.2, 11.8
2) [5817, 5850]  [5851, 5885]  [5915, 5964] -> 1.69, 12.4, 11.6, 11.7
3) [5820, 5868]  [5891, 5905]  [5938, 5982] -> 1.75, 12.1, 10.5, 11.9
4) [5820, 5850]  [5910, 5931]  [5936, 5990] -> 0.52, 12.4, 11.7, 11.8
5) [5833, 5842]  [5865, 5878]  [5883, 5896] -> -1.26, 12.2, 11.9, 10.2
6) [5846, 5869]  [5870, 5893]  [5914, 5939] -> 1.16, 11.7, 11.1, 11.6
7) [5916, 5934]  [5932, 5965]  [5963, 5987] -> -0.16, 11.6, 11.7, 11.8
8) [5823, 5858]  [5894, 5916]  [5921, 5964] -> 0.95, 12.2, 11.4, 11.7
